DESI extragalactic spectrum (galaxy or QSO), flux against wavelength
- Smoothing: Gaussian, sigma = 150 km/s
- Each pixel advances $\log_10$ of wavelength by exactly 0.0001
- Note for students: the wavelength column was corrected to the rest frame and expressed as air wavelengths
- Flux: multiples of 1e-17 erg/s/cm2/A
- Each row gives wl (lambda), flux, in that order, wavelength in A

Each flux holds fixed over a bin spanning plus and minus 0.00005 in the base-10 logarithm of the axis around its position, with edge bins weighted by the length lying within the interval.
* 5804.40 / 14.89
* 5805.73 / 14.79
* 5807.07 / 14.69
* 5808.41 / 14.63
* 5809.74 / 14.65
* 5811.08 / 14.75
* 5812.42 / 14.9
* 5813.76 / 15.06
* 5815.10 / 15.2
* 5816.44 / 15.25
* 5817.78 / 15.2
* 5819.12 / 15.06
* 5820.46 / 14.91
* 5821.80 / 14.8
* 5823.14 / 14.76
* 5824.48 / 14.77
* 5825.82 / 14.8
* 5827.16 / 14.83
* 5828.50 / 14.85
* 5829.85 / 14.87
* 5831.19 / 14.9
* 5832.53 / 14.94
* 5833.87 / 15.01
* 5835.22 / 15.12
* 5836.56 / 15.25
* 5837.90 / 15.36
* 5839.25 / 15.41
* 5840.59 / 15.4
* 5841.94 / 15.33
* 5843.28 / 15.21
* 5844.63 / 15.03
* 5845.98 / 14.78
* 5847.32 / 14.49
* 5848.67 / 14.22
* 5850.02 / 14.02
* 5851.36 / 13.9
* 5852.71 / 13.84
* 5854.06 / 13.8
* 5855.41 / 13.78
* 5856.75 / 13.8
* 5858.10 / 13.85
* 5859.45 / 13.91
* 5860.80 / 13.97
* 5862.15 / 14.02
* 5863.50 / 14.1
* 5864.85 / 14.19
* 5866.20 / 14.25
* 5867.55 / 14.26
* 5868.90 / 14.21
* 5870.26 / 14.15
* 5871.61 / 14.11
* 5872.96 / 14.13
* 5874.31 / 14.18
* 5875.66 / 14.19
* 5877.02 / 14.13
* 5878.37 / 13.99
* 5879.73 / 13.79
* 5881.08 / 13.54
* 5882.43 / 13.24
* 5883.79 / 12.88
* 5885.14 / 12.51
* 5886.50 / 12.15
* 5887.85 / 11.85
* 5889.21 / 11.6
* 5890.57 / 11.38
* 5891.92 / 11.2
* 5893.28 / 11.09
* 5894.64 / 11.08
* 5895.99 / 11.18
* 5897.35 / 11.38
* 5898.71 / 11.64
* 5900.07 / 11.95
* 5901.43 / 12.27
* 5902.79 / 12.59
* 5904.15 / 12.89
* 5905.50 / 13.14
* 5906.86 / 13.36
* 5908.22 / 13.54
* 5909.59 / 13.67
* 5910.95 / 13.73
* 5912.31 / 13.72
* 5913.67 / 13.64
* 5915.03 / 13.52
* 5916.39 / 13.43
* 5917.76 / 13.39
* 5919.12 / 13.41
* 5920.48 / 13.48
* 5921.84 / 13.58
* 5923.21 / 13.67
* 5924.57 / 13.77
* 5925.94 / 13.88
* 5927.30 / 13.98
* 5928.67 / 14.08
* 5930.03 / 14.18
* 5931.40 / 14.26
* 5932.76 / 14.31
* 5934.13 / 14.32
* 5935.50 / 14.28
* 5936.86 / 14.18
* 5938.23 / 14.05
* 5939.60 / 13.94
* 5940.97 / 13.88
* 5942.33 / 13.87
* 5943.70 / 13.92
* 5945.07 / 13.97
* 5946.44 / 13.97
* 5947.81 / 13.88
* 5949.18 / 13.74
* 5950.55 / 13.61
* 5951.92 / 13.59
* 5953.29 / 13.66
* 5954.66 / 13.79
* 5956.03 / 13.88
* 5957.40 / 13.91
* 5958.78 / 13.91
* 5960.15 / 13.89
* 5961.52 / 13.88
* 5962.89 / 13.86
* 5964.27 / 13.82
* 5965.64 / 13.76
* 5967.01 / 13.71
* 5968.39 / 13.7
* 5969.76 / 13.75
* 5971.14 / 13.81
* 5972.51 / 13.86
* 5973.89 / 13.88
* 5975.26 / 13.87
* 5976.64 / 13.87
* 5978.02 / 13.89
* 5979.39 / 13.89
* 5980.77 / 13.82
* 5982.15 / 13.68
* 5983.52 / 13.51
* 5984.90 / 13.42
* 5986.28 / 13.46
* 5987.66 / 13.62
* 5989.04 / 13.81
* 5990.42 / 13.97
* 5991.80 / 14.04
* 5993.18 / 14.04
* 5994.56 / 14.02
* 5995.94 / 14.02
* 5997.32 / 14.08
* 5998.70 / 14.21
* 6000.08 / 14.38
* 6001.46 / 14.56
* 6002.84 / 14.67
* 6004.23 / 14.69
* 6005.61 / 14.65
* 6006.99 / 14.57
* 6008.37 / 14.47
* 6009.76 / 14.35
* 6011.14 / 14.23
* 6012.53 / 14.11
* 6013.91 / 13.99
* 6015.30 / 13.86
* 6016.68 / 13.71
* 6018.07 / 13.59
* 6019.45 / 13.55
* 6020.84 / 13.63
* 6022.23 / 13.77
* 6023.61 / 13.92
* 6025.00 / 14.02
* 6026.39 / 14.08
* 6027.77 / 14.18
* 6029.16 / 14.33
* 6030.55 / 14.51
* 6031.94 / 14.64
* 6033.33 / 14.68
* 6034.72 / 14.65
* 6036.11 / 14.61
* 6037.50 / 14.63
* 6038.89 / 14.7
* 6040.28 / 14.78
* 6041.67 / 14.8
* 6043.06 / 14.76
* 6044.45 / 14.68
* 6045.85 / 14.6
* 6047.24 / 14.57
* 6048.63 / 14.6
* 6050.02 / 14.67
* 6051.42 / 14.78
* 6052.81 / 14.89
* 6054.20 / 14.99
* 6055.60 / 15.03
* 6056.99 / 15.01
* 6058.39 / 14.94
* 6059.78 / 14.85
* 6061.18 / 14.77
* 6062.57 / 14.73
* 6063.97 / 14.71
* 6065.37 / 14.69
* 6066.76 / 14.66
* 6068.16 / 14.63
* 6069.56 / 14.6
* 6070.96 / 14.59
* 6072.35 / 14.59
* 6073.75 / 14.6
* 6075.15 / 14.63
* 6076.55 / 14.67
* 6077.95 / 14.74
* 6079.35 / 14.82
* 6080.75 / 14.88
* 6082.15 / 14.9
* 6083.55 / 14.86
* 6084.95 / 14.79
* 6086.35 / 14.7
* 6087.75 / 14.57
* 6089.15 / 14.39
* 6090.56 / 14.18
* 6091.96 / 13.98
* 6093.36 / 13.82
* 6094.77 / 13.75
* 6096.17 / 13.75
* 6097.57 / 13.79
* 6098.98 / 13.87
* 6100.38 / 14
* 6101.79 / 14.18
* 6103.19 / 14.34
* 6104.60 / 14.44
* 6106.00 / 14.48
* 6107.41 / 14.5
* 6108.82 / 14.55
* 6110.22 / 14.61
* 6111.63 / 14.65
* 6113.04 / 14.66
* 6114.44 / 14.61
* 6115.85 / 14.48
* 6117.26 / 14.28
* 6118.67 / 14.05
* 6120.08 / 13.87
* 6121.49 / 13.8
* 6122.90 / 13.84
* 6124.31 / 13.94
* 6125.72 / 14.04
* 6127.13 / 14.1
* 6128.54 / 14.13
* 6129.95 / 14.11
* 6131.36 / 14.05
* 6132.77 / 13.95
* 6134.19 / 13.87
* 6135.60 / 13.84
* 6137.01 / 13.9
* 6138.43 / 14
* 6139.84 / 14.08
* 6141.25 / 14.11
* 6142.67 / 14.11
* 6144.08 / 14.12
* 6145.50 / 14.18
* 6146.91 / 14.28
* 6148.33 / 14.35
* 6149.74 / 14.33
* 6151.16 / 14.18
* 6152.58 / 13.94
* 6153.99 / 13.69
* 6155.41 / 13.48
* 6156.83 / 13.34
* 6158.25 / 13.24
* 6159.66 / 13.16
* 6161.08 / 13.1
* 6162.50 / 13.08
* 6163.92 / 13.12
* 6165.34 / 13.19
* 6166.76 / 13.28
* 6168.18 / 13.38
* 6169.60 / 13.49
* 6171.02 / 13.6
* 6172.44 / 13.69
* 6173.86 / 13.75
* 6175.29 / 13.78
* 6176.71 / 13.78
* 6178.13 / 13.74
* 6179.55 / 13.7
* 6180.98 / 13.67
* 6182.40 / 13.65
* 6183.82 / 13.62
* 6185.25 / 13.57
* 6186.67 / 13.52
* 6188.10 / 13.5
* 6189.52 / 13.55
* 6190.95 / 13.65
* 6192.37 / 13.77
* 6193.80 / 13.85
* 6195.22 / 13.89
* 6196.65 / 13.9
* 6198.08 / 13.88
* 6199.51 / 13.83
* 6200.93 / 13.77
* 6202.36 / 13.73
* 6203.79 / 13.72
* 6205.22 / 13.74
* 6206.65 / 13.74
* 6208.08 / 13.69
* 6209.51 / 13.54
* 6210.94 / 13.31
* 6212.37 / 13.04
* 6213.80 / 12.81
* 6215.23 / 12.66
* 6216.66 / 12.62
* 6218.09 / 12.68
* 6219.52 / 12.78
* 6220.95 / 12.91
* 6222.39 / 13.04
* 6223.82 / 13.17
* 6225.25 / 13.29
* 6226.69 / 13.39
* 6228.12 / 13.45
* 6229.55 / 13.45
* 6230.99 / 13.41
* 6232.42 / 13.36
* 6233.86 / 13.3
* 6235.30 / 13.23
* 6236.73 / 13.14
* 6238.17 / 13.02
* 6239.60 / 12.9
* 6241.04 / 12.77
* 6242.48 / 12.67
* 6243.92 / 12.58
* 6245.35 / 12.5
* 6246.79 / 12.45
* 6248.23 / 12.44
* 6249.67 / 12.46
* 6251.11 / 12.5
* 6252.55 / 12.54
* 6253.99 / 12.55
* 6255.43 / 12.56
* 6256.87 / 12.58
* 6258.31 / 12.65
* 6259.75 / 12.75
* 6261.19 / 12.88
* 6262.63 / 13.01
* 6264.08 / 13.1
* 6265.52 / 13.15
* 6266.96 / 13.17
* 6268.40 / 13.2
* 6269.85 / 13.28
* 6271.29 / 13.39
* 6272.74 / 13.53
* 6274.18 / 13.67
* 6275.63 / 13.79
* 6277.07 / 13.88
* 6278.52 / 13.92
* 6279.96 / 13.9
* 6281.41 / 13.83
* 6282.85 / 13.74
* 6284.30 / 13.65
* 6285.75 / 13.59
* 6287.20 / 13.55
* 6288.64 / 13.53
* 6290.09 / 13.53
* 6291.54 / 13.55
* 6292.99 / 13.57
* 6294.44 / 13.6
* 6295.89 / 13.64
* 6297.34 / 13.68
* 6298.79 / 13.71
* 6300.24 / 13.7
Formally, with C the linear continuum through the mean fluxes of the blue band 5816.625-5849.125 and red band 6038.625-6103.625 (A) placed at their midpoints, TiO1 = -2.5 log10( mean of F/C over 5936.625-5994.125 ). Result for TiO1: 0.07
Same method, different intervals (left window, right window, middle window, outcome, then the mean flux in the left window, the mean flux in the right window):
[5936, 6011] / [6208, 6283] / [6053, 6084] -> -0.086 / 14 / 13.1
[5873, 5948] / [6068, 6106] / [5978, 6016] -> -0.020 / 13.3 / 14.4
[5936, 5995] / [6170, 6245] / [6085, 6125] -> -0.051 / 13.8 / 13.4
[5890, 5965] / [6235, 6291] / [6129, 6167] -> -0.046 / 13.4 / 13.1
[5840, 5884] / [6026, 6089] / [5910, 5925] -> 0.056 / 14.2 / 14.7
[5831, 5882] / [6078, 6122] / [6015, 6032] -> 0.030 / 14.4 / 14.3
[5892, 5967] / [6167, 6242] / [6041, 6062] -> -0.104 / 13.5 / 13.4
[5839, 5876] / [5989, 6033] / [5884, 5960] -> 0.077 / 14.3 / 14.2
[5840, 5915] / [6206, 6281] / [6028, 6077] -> -0.112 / 13.4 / 13.1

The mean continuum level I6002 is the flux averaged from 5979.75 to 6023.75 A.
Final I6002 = 14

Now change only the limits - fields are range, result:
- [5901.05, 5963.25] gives 13.7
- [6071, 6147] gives 14.3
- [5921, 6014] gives 14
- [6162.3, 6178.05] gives 13.5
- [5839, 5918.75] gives 13.4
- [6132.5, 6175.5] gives 13.7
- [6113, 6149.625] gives 14.1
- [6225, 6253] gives 12.9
